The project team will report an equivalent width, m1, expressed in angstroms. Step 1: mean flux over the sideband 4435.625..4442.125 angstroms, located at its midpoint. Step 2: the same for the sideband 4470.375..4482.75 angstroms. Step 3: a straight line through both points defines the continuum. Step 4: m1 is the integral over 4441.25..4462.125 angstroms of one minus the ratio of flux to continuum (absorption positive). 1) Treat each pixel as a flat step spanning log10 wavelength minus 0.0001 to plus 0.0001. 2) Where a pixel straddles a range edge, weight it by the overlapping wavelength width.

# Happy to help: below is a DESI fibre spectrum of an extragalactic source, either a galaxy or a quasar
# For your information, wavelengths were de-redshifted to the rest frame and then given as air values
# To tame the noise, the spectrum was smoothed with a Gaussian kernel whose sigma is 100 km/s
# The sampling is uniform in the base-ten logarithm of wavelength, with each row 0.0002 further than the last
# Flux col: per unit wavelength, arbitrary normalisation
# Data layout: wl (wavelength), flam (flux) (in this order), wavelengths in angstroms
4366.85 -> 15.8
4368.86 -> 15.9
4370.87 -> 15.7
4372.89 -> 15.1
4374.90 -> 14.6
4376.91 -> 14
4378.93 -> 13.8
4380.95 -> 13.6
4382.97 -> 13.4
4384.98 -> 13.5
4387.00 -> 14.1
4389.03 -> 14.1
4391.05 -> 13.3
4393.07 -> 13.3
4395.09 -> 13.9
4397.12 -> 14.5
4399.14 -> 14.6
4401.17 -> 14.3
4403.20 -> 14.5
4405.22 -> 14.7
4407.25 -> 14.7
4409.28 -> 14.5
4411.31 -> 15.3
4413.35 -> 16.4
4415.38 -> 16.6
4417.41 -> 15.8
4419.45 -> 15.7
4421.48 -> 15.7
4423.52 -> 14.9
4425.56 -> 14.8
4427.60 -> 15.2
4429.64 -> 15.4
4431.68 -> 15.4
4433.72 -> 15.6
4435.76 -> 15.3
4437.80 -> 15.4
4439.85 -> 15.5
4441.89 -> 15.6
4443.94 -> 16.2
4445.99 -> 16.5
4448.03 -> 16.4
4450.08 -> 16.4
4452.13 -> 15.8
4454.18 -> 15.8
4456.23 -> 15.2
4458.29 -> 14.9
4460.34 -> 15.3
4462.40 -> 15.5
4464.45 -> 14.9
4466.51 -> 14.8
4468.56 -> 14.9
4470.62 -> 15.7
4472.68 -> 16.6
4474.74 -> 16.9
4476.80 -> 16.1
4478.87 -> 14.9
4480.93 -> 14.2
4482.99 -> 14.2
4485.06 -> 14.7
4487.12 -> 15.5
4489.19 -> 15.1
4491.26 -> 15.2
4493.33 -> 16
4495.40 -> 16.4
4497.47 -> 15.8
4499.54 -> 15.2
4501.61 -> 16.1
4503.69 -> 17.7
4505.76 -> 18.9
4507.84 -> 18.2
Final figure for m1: -0.4 angstroms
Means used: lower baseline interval 15.5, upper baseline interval 15.6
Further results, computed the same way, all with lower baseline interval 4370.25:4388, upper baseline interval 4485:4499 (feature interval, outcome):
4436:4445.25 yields -0.5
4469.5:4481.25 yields -0.3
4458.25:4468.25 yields 0.1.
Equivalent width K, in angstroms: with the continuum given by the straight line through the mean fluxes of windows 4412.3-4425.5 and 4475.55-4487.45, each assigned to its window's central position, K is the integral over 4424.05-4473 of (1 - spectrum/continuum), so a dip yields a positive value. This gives -0.5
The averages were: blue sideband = 15.8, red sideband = 14.9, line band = 15.5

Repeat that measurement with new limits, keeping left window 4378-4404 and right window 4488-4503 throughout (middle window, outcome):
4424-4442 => -0.9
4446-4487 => -0.7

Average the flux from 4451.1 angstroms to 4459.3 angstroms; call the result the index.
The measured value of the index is 15.4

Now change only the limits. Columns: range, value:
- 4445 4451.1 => 16.5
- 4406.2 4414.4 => 15.2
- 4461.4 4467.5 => 15.1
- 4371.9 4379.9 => 14.4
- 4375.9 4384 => 13.7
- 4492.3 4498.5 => 16.1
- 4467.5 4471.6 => 15.3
